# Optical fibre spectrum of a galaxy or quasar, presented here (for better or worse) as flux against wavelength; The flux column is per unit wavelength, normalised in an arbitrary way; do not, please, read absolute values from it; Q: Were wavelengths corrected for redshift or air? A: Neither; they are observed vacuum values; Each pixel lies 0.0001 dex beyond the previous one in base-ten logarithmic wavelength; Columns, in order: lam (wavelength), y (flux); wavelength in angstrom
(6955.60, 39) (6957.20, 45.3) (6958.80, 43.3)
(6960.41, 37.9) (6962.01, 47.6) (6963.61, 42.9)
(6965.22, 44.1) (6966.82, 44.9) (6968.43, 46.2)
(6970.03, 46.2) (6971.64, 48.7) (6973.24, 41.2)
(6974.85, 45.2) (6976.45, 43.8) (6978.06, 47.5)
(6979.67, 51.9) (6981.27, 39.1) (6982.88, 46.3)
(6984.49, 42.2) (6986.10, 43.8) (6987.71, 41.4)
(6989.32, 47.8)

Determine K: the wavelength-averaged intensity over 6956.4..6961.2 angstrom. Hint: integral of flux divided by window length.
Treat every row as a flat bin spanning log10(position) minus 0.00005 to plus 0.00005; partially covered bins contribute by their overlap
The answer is 42.1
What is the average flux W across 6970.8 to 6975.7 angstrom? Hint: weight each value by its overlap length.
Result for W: 45.1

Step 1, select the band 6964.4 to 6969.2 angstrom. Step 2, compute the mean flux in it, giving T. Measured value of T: 45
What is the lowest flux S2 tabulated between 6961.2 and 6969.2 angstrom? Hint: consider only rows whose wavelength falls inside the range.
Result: 42.9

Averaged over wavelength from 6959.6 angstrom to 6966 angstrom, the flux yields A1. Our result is 43.1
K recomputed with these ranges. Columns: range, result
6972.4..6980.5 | 46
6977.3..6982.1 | 46.2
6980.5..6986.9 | 42.8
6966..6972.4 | 46.5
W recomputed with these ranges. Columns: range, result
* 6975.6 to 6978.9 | 45.7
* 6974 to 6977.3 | 44.5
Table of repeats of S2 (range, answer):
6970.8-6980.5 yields 41.2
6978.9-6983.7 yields 39.1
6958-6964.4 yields 37.9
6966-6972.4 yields 44.9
